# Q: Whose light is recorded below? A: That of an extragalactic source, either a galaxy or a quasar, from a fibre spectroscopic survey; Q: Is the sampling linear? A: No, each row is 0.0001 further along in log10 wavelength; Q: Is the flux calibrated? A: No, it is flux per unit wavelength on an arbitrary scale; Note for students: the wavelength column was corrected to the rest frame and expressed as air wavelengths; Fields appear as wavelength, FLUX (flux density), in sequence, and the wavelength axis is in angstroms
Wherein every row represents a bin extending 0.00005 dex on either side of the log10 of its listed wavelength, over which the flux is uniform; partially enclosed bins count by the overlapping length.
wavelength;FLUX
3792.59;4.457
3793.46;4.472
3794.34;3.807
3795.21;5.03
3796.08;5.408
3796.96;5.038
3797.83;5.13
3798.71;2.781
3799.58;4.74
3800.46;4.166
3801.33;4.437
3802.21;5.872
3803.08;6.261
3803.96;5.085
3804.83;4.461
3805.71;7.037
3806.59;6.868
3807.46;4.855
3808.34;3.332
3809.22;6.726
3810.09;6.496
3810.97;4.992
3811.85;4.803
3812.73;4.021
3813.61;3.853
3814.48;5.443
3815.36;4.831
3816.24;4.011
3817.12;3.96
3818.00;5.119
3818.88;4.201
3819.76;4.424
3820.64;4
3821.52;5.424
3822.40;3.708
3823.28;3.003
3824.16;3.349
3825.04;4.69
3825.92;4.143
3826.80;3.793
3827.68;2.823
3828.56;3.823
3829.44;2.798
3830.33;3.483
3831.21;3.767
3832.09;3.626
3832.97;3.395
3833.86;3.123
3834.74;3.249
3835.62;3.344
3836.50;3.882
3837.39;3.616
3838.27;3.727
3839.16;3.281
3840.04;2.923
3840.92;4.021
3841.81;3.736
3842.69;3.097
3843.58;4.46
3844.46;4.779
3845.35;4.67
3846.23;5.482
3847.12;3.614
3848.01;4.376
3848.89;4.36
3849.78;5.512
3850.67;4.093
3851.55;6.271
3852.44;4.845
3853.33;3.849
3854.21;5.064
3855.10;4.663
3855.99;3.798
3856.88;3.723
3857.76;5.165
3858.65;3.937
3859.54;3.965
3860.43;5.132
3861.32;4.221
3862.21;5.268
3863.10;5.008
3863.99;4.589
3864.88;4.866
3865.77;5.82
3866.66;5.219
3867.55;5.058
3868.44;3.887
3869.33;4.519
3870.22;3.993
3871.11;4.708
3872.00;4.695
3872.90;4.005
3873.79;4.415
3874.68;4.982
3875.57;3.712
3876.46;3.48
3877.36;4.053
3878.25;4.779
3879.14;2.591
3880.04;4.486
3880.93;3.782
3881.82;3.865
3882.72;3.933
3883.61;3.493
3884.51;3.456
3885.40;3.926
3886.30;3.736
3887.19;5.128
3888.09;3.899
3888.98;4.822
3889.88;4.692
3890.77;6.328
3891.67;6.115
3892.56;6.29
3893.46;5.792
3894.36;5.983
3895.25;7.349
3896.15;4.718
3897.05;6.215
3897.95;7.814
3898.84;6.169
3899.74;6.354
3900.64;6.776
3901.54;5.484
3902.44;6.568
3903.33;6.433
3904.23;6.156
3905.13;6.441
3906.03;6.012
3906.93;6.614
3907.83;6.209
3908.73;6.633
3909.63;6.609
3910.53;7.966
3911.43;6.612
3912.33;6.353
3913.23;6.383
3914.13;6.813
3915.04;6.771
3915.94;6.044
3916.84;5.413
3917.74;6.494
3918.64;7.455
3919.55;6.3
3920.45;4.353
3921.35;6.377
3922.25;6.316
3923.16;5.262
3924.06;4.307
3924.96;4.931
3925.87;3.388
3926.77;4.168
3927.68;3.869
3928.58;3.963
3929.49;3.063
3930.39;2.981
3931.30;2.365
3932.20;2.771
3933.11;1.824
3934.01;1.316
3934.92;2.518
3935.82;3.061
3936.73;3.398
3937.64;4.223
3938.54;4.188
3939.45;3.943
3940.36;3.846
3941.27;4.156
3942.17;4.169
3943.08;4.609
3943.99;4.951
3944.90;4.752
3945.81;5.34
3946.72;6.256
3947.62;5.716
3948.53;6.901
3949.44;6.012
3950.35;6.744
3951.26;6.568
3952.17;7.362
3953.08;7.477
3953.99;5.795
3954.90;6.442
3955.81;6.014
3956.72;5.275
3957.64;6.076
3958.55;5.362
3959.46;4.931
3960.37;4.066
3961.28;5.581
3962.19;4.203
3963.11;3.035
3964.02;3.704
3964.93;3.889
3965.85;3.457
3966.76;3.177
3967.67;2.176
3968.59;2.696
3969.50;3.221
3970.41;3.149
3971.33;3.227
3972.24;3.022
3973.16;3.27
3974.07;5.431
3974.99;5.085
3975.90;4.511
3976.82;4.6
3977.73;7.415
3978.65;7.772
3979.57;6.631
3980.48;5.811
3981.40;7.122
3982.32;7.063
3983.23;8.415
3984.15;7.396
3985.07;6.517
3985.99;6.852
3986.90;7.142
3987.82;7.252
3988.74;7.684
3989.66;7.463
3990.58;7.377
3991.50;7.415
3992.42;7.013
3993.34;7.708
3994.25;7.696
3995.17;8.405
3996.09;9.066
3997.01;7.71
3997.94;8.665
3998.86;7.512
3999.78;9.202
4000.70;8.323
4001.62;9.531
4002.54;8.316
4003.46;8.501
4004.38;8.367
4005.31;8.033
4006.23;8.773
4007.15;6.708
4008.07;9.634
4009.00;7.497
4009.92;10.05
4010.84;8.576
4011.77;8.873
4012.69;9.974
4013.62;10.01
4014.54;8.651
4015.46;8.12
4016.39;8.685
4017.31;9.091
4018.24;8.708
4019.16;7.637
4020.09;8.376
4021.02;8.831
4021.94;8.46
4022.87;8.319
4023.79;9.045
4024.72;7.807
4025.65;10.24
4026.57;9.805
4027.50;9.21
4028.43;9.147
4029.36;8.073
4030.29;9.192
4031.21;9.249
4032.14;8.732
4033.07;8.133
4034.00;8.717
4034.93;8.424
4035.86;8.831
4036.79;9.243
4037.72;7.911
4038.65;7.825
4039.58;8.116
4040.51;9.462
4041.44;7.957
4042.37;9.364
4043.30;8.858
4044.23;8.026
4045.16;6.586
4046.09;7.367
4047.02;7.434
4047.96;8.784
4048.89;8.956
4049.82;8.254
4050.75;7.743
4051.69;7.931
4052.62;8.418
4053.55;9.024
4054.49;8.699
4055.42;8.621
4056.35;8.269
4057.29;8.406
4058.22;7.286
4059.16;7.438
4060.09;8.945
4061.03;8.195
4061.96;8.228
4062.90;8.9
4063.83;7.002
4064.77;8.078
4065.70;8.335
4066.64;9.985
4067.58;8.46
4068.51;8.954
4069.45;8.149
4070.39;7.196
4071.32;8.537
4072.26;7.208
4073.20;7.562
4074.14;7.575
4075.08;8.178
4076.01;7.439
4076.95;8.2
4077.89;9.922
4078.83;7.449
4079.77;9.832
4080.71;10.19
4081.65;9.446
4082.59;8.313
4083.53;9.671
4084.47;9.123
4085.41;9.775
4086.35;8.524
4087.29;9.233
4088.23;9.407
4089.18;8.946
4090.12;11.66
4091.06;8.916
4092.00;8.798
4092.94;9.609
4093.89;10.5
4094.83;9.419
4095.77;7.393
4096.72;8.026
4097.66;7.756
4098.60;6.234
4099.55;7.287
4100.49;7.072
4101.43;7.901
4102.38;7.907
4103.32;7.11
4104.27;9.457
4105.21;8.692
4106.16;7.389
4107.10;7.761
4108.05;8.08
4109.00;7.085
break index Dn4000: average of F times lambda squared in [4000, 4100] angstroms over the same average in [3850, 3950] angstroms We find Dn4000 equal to 1.9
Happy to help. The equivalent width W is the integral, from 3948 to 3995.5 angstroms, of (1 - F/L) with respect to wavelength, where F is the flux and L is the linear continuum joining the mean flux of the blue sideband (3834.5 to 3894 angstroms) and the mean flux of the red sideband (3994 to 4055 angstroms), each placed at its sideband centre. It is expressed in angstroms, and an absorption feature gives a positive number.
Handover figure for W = 9.7 angstroms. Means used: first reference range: 4.4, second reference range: 8.56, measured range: 5.74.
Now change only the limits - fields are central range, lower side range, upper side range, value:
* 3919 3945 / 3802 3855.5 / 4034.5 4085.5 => 9.2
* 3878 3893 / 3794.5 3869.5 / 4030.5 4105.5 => 2.6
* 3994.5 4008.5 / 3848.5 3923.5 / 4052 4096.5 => -2.1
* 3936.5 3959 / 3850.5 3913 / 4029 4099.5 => 3.2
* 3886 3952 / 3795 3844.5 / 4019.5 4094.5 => 8.2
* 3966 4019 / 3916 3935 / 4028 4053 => -2.5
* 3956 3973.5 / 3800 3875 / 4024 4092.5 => 7.4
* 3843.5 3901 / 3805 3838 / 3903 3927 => 5.0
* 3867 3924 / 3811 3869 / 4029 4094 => -0.9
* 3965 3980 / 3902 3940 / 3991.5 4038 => 5.9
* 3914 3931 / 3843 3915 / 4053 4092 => 2.2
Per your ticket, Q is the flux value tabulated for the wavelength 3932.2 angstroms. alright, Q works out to 2.771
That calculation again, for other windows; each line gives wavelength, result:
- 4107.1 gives 7.761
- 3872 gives 4.695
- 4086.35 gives 8.524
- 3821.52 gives 5.424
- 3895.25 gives 7.349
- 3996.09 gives 9.066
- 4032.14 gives 8.732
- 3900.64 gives 6.776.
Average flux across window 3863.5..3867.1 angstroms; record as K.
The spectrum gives 5.12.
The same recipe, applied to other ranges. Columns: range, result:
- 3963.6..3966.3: 3.68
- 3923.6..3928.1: 4.14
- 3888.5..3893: 5.64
